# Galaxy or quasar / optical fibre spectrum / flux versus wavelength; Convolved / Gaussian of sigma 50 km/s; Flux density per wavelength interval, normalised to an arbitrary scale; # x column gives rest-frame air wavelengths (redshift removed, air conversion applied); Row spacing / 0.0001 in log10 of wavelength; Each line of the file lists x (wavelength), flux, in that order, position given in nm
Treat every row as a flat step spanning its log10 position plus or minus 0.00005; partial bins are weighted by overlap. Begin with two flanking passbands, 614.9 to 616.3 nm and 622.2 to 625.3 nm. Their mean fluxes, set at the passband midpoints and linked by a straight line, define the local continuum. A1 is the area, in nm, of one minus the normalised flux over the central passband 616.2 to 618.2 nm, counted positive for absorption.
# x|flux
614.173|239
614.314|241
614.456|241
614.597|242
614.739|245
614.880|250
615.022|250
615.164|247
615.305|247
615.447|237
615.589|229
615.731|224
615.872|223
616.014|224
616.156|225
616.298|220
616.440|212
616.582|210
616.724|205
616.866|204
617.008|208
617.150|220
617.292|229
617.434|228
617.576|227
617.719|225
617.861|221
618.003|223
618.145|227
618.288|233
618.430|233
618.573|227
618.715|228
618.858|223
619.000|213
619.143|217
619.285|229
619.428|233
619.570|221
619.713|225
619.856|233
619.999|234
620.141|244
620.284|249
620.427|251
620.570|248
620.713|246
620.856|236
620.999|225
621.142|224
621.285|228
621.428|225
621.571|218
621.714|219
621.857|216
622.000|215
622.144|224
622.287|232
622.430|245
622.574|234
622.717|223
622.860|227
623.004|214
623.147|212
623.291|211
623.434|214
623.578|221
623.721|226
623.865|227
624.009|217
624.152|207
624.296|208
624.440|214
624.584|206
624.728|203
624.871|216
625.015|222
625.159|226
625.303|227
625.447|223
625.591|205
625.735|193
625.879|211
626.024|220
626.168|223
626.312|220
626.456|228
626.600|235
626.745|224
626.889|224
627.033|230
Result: 0.11 nm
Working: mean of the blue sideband 234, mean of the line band 219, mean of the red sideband 220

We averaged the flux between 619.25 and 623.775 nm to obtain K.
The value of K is 228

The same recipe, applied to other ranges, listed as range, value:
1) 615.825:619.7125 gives 222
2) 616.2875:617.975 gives 218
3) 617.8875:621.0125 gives 232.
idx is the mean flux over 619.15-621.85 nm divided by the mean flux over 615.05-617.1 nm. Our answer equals 1.0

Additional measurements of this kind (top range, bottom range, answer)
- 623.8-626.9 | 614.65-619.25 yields 0.96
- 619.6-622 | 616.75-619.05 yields 1.04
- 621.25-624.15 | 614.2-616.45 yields 0.94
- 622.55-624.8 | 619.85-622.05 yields 0.93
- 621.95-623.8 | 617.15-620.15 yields 0.98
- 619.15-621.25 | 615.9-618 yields 1.07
